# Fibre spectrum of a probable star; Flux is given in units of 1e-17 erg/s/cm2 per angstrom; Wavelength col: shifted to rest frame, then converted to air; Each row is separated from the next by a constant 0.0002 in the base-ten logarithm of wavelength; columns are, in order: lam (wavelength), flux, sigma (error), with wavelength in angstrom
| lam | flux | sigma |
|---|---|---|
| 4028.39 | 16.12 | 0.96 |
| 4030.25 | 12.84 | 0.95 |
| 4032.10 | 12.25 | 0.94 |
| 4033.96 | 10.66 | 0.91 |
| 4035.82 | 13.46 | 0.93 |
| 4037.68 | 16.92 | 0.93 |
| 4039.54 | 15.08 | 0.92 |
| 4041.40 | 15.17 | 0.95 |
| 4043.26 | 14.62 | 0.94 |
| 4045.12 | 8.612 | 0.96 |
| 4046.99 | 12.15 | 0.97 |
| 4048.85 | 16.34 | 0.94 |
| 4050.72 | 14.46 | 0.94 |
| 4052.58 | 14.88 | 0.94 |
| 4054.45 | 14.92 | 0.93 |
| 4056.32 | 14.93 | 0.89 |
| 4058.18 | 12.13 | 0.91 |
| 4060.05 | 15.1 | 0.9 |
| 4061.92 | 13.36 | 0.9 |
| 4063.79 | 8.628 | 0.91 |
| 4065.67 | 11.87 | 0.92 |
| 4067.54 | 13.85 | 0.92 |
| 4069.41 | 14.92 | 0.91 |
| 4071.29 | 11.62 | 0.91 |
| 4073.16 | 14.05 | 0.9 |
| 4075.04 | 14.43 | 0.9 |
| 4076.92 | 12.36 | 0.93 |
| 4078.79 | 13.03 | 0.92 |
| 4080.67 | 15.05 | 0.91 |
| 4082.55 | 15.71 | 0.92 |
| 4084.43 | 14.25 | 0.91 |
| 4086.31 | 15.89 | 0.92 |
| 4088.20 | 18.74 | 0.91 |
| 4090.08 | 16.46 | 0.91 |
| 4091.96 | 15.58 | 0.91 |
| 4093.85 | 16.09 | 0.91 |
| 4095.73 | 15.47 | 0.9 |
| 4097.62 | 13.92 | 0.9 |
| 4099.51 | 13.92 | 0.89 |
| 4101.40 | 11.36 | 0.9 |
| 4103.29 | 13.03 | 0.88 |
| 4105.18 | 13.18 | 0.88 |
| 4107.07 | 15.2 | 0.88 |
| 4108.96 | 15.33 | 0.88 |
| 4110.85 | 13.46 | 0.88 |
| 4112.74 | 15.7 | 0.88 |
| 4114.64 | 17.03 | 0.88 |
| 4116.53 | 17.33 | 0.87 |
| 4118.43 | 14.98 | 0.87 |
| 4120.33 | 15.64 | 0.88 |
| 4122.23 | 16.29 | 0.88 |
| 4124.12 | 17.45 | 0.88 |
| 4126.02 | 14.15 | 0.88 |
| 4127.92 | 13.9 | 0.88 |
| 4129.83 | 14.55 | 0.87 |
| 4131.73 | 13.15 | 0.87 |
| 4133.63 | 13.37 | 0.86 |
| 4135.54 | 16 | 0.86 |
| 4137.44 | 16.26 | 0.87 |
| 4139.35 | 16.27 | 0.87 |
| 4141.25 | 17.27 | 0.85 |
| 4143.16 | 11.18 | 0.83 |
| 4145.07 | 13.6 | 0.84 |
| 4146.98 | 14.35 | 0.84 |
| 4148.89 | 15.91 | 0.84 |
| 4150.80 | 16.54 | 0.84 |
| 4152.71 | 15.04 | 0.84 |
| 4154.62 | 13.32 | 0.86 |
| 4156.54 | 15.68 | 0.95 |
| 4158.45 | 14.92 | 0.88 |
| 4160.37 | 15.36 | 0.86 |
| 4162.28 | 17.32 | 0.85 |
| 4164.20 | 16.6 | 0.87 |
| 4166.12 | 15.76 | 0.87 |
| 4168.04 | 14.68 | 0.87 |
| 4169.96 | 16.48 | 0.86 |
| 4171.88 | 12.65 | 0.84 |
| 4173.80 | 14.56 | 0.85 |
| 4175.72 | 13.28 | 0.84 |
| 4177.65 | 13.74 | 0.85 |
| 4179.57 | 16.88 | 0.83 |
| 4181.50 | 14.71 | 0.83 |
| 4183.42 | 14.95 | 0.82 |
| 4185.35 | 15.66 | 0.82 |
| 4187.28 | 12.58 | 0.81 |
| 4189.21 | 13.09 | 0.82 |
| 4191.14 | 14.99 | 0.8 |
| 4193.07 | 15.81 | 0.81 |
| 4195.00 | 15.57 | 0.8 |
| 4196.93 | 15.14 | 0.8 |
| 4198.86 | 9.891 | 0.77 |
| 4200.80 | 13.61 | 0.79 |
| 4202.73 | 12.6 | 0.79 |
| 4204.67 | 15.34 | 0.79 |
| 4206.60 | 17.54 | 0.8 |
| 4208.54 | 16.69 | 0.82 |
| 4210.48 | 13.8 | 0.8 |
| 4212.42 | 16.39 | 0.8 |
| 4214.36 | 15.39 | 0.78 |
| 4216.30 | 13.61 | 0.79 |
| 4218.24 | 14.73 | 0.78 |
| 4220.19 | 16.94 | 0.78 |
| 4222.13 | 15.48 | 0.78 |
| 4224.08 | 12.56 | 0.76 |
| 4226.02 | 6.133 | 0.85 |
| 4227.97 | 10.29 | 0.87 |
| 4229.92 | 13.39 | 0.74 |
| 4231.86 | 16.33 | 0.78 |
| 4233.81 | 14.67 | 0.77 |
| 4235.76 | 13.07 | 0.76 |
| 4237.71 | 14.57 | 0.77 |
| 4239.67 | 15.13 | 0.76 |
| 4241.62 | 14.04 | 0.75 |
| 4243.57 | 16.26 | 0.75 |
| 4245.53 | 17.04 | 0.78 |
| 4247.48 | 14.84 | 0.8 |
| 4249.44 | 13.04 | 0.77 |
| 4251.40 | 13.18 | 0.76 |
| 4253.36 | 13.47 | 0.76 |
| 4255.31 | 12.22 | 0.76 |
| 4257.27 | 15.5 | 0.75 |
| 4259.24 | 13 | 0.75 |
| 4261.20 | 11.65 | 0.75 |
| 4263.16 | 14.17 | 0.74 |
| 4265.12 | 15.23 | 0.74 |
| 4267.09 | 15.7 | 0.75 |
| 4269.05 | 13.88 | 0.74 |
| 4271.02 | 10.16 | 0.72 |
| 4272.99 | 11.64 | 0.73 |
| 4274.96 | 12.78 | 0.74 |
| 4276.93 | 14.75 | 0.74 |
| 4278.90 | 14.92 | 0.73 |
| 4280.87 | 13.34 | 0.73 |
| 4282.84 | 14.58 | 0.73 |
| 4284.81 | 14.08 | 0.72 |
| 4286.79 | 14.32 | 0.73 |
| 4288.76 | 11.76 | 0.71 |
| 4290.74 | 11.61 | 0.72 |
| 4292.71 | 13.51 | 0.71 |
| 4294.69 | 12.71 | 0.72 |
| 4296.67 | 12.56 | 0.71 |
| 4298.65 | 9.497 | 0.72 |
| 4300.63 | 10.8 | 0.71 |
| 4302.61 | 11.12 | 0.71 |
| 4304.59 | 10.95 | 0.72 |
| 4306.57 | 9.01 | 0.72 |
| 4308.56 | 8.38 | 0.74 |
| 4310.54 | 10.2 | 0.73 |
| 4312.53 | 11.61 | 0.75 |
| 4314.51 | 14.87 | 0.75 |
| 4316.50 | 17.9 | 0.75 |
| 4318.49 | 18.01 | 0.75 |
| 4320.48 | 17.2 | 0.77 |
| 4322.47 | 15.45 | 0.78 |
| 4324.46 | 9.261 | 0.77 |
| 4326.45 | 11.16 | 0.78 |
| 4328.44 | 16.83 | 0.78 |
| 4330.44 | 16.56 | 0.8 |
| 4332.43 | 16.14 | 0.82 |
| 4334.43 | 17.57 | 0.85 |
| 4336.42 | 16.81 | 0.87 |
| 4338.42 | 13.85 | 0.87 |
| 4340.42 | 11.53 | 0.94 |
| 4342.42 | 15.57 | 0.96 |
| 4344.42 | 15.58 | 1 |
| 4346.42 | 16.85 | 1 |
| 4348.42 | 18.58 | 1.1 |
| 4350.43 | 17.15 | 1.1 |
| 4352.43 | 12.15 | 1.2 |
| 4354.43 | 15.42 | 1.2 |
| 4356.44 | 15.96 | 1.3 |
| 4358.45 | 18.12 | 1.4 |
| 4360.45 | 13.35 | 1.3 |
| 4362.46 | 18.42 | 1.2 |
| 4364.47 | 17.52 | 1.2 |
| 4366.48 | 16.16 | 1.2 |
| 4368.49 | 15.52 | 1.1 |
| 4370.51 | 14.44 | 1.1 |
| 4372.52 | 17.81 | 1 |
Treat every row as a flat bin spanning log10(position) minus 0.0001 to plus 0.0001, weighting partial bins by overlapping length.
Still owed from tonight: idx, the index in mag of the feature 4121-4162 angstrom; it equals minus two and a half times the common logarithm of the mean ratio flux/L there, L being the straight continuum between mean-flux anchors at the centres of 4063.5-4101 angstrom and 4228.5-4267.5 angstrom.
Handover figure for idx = -0.05 mag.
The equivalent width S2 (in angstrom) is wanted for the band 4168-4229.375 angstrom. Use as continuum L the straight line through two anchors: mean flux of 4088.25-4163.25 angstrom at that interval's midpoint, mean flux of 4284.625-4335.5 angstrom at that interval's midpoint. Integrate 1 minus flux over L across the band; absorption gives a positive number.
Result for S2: 0.4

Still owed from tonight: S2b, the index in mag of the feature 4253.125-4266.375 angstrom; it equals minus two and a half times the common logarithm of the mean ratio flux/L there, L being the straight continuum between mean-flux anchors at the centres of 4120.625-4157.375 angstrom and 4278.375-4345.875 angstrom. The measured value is 0.02 mag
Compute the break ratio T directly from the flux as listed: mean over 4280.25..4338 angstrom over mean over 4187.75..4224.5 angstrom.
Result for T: 0.9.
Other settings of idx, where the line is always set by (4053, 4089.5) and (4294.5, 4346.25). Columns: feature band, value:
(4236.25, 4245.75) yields -0.11 mag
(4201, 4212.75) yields -0.11 mag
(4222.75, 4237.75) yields 0.09 mag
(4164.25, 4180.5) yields -0.08 mag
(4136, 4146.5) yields -0.08 mag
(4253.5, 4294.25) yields 0.02 mag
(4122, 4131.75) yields -0.08 mag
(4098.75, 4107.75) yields 0.05 mag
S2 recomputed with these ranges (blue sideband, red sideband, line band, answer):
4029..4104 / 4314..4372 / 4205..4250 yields 1.5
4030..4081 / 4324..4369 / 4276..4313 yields 7.5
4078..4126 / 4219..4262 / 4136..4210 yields -2.2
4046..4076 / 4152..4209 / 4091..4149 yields -2.7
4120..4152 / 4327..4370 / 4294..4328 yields 7.1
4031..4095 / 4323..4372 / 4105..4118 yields -1.0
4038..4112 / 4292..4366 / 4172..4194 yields -0.5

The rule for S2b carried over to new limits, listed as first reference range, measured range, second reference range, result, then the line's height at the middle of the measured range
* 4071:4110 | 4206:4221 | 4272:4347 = -0.12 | 14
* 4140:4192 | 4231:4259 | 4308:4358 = 0.03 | 14.9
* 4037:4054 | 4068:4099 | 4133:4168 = -0.02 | 14.6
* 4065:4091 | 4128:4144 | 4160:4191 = 0.00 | 14.7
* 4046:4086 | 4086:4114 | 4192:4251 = -0.08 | 13.9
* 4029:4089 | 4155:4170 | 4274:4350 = -0.14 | 13.8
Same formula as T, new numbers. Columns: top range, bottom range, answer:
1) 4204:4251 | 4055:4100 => 1.01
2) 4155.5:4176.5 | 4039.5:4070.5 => 1.12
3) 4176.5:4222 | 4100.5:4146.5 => 1.00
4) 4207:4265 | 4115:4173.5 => 0.93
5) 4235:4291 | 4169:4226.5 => 0.96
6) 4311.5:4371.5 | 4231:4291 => 1.11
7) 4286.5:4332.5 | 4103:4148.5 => 0.86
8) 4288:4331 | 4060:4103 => 0.90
